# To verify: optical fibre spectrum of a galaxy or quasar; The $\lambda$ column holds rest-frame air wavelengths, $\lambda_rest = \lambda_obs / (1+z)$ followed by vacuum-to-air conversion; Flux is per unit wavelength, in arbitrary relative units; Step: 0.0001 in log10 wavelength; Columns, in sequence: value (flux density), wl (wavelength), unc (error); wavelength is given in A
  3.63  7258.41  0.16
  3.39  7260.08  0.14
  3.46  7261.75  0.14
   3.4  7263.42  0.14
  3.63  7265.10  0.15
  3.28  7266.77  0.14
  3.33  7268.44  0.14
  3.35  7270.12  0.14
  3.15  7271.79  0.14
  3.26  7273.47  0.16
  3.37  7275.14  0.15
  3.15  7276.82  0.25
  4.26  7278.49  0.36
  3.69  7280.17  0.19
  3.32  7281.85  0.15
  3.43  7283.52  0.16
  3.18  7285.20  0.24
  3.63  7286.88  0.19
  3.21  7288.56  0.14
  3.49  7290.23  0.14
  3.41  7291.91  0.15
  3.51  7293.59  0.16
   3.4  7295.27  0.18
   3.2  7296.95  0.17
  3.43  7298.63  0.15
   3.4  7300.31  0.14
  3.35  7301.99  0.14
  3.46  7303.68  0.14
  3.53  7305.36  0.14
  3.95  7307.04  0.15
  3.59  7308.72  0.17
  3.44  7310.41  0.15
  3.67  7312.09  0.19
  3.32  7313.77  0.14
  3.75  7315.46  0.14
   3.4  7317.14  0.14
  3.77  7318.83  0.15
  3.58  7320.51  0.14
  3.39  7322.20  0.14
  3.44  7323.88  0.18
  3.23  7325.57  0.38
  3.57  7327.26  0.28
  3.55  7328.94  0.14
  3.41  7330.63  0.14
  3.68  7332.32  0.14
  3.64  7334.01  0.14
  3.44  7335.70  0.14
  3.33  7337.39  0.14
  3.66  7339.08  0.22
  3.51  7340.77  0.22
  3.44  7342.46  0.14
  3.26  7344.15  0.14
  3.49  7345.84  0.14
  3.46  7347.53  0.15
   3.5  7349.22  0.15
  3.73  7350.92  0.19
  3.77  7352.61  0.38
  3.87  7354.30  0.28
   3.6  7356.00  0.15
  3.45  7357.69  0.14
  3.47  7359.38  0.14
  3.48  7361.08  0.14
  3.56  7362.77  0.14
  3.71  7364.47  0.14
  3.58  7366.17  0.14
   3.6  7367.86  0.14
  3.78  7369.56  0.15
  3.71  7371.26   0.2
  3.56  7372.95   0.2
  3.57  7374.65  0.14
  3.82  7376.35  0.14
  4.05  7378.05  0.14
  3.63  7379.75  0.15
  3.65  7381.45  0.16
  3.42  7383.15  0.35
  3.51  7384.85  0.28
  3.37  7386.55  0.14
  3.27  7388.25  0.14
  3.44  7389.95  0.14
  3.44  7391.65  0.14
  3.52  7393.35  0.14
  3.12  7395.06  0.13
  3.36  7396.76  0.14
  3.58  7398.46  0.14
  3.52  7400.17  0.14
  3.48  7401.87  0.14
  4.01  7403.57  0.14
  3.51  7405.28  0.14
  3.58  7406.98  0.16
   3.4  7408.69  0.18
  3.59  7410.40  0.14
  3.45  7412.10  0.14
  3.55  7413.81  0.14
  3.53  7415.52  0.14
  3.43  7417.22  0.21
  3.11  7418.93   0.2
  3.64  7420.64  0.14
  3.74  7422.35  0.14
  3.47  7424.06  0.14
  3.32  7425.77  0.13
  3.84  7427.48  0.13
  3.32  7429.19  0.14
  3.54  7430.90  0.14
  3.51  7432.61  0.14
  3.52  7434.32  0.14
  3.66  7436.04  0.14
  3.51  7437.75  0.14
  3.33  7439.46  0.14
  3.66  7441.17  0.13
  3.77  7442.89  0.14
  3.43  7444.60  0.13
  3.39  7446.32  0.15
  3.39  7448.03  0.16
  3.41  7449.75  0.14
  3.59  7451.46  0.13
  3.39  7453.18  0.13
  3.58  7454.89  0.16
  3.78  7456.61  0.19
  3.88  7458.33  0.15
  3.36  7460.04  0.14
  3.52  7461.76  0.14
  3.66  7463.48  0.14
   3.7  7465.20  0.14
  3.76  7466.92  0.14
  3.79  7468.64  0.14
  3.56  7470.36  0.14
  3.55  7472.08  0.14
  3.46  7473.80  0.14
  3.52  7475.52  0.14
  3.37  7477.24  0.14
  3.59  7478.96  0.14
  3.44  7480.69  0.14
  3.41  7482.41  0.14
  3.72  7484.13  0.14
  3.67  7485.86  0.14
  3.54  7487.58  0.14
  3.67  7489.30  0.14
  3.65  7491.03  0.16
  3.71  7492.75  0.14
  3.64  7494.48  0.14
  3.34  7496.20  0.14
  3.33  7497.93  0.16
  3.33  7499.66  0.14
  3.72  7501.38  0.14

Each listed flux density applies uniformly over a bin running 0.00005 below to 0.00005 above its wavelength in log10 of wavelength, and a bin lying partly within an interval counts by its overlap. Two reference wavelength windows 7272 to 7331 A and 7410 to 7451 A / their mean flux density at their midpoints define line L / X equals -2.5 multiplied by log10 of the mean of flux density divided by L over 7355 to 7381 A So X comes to -0.05 mag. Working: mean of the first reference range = 3.48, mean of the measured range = 3.64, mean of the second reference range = 3.5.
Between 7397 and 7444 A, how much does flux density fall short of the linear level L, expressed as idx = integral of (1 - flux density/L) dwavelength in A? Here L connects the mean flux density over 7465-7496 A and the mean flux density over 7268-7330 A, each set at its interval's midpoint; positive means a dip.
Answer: 0.2 A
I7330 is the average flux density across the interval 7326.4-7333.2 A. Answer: 3.55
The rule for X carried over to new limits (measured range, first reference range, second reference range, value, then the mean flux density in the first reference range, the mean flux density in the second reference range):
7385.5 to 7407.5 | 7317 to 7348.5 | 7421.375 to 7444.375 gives 0.02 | 3.49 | 3.55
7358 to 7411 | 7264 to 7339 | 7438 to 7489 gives -0.01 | 3.47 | 3.56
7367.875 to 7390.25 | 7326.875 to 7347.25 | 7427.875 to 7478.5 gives -0.03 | 3.5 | 3.55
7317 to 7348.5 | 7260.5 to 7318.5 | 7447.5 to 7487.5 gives 0.00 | 3.46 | 3.57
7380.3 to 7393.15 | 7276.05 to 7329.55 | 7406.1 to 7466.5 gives 0.02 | 3.49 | 3.53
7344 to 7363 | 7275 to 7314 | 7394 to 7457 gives -0.02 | 3.48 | 3.51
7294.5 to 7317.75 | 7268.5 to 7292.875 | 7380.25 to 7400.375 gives -0.02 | 3.42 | 3.43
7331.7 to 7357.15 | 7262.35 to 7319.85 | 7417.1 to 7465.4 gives -0.02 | 3.46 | 3.53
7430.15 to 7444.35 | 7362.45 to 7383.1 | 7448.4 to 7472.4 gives 0.02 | 3.68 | 3.61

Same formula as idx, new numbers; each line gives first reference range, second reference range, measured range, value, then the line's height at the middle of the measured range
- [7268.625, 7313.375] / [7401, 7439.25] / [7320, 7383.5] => -1.47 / 3.49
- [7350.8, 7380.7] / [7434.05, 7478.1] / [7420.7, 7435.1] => 0.21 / 3.59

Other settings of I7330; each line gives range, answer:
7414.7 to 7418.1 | 3.48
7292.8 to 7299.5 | 3.38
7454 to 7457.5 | 3.68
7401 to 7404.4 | 3.75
